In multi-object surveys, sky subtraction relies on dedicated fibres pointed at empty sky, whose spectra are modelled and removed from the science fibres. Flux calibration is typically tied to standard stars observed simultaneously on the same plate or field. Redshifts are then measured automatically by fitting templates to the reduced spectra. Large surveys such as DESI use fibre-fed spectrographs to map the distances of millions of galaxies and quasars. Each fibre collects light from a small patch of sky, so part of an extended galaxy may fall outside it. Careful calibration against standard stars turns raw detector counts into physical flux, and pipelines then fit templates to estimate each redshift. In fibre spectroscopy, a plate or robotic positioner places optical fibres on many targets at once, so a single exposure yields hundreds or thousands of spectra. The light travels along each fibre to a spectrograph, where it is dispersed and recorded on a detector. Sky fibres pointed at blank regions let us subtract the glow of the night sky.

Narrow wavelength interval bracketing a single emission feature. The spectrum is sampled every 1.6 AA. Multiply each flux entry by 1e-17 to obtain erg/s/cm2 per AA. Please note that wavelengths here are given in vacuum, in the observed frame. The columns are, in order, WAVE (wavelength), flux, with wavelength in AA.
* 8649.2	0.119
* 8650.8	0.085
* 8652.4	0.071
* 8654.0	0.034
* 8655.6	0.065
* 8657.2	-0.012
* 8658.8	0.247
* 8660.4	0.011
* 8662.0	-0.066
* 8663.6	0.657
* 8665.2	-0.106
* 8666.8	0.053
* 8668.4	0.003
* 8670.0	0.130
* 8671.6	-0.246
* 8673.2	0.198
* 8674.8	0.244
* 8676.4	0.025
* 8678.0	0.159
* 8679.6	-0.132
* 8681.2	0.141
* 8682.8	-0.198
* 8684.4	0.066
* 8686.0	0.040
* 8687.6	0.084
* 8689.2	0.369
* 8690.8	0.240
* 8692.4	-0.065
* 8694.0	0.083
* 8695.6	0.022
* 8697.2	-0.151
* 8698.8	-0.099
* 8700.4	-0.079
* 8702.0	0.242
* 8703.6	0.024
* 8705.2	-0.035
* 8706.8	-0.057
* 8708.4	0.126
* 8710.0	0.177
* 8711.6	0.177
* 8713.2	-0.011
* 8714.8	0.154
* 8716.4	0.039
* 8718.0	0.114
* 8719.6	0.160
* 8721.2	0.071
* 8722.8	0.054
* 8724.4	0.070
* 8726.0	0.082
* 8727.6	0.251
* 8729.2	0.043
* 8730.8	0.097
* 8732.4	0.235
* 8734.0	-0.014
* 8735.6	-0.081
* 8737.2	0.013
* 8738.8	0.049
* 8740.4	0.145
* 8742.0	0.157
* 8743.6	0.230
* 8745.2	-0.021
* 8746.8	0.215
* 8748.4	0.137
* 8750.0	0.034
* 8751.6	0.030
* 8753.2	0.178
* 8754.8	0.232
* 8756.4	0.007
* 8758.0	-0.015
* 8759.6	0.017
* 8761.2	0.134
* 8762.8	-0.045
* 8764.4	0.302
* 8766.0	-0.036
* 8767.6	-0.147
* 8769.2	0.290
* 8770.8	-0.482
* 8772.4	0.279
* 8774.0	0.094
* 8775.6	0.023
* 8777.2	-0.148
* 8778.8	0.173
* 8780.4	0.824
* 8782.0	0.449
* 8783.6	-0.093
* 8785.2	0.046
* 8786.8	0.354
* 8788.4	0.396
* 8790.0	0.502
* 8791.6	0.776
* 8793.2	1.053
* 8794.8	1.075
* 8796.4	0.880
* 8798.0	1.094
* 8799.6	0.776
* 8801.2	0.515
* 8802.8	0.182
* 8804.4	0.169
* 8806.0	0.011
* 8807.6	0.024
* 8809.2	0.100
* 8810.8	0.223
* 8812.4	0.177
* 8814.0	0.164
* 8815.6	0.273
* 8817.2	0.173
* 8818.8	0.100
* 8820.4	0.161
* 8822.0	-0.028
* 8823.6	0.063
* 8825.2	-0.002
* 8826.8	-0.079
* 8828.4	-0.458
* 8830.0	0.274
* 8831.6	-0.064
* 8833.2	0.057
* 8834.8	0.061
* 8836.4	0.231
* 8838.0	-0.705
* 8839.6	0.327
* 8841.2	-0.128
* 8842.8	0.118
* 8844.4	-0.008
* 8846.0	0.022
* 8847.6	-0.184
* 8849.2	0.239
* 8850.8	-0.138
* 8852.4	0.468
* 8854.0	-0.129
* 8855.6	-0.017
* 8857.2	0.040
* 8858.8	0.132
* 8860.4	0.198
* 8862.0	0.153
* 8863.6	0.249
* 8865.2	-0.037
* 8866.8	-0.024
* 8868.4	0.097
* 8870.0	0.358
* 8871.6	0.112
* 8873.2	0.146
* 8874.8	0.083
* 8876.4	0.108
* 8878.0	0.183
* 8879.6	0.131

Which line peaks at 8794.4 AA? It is [O II] 3727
